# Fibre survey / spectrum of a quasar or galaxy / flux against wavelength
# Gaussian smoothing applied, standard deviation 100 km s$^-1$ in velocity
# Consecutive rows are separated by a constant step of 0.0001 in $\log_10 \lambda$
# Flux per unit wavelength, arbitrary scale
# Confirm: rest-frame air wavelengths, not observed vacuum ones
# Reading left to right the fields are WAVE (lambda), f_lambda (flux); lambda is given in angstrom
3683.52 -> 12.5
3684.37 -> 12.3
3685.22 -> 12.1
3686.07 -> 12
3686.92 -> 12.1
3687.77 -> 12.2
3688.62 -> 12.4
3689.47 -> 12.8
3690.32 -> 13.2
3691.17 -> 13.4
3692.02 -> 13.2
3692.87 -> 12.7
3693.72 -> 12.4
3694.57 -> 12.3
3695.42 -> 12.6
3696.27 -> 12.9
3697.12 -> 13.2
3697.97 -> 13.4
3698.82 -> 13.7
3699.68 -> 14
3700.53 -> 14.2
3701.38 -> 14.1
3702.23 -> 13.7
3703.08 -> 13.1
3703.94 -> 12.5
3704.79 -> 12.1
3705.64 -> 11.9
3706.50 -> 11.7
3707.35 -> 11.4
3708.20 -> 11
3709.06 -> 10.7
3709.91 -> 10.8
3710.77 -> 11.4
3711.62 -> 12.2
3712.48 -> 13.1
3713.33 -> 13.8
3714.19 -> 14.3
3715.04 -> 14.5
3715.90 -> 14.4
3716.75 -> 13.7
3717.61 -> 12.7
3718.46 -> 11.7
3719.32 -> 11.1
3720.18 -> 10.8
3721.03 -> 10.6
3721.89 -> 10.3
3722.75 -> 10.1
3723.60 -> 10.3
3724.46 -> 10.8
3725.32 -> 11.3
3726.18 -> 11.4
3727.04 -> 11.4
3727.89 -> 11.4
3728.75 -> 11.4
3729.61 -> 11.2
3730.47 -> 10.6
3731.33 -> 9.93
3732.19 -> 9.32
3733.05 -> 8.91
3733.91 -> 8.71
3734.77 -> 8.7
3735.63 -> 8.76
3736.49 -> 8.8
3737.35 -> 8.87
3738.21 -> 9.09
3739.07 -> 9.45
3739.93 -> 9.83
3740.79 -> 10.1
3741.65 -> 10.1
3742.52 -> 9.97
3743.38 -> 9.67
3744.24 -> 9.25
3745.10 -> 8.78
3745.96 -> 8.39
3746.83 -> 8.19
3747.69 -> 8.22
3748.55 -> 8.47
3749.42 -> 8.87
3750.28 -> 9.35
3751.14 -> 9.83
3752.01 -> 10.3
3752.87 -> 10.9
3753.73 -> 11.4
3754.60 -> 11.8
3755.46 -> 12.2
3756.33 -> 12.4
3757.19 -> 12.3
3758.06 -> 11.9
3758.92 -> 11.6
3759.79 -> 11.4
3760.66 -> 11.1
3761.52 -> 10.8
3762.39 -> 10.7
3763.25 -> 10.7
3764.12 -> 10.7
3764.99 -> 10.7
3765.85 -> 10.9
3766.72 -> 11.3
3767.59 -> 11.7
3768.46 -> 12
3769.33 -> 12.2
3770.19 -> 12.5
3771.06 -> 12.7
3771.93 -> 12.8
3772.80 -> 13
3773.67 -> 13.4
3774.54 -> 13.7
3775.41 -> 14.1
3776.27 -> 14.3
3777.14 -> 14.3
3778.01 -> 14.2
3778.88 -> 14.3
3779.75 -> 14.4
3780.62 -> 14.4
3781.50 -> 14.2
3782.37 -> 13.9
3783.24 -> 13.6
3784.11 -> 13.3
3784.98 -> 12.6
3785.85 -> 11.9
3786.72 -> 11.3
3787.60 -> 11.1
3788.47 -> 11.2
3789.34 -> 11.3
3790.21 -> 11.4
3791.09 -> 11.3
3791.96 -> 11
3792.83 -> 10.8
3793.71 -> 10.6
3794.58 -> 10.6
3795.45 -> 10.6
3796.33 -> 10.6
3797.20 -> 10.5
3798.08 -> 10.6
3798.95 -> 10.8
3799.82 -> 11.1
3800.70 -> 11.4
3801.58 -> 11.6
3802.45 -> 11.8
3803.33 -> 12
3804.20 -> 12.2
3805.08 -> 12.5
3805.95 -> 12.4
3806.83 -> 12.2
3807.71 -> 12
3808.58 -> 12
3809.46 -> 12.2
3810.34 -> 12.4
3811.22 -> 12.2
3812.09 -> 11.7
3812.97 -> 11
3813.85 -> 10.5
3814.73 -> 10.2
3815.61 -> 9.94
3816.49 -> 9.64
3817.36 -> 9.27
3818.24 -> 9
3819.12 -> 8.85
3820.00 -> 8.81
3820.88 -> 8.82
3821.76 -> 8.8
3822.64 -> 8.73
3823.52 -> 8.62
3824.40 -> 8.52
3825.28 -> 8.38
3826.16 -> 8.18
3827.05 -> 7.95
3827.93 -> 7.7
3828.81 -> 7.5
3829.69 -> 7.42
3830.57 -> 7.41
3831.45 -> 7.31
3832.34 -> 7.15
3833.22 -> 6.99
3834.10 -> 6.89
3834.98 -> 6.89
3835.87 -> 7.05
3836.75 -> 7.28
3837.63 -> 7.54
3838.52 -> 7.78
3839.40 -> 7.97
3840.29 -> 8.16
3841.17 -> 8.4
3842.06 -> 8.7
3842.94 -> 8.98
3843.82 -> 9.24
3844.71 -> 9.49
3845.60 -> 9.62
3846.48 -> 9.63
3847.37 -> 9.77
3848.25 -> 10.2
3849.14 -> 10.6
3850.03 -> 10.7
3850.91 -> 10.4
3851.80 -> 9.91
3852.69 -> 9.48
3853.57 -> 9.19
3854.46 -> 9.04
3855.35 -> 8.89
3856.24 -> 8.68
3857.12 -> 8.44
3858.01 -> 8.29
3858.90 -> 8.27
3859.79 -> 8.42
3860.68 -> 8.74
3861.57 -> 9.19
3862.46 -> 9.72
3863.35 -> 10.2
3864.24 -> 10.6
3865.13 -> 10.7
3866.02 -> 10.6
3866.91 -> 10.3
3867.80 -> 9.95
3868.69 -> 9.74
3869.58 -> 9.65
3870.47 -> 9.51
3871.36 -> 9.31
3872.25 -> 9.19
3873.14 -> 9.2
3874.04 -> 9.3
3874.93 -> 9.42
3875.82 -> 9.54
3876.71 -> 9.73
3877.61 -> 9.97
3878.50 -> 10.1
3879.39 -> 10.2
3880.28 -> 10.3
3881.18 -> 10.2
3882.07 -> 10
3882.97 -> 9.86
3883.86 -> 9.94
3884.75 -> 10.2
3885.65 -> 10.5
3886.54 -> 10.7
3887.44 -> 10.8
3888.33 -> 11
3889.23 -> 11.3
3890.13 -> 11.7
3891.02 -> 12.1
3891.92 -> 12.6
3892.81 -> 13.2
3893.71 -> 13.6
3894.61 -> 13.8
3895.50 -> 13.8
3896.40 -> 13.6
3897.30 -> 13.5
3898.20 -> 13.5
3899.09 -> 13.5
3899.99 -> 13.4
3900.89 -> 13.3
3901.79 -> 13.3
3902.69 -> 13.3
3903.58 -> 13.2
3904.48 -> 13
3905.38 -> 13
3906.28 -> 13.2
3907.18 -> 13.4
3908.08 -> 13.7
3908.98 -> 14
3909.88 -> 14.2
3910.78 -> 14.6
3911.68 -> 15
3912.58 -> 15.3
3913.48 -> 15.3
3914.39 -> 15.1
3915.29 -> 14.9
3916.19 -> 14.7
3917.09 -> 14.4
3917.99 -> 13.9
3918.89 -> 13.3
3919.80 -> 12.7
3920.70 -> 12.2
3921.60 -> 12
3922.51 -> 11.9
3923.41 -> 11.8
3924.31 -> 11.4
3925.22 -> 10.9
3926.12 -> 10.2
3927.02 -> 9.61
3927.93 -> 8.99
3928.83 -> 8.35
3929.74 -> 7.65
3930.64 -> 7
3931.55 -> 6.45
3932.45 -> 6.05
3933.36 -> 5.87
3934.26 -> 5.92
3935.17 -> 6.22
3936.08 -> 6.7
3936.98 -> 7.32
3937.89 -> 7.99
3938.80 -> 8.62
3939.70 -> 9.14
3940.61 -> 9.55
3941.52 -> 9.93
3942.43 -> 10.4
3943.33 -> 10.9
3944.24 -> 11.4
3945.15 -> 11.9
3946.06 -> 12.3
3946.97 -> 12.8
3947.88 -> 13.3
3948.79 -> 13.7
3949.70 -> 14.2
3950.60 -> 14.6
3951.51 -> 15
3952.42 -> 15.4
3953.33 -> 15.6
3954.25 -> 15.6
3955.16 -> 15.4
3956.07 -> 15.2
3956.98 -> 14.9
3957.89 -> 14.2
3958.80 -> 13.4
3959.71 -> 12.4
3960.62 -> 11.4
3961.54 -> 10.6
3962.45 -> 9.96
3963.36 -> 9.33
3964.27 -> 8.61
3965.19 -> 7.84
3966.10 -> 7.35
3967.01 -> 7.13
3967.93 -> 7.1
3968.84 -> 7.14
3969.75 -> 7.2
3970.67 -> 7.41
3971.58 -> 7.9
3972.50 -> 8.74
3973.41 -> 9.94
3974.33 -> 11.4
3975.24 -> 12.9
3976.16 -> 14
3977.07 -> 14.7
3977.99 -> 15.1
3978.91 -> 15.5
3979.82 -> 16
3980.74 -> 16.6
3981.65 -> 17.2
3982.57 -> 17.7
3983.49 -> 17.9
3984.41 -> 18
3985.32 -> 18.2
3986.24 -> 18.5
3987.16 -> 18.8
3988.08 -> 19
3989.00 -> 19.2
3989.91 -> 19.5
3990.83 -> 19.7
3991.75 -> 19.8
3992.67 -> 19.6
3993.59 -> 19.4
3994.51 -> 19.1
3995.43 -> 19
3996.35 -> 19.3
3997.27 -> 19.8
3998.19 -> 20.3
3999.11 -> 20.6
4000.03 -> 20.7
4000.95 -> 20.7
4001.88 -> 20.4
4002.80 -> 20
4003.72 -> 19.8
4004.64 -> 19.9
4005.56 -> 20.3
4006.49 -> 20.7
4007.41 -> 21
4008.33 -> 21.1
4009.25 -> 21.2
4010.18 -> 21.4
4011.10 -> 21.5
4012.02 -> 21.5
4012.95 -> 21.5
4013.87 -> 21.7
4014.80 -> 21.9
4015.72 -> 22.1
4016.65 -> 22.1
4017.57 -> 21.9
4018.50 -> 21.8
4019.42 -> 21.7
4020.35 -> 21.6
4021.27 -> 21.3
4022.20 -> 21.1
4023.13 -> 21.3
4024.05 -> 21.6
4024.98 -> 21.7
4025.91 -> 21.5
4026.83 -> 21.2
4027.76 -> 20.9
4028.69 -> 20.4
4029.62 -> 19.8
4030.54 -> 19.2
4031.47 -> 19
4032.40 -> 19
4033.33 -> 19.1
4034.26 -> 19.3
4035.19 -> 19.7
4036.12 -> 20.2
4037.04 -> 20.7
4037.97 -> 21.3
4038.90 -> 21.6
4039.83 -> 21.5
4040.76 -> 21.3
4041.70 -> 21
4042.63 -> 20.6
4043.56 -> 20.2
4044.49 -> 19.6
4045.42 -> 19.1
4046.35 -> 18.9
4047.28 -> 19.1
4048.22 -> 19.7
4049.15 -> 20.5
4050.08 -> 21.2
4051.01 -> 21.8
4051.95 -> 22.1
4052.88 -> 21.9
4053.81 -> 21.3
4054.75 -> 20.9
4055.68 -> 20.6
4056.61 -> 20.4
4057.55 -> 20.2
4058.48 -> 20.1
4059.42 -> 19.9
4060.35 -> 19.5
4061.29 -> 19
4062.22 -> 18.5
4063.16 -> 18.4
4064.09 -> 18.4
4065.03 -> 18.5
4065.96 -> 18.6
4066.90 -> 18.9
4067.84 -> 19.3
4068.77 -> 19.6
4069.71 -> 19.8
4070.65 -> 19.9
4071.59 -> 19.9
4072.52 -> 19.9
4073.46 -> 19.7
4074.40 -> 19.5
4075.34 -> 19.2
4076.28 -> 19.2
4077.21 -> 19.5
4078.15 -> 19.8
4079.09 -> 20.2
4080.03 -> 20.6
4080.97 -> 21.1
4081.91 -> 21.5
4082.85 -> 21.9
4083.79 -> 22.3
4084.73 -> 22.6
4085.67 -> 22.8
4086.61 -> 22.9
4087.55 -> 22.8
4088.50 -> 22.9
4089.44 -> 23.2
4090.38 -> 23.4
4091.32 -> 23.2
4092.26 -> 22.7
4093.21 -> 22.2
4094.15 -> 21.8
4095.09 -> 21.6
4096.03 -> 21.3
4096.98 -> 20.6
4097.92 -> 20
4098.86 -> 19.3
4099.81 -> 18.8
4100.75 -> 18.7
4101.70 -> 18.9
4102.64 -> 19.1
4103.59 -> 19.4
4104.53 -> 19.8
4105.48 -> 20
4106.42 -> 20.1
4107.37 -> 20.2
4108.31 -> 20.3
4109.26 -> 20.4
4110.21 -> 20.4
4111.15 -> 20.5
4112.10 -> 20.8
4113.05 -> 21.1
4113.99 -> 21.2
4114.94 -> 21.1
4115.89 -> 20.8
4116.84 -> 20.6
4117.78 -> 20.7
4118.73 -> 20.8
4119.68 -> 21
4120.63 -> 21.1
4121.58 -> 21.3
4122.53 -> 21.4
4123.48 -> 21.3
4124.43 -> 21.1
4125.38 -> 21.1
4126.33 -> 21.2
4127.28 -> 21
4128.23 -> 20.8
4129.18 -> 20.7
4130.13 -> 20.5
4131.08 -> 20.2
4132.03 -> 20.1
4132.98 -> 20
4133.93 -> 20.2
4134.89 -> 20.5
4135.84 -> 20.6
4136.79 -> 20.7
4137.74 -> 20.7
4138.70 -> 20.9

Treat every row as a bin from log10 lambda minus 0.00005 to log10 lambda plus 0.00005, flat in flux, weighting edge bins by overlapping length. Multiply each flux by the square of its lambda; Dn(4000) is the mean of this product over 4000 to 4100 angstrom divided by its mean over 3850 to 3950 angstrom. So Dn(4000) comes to 2.03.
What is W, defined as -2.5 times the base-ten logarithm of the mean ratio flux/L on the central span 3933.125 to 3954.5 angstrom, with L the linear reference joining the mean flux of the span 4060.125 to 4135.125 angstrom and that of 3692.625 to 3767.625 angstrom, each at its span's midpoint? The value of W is 0.45 mag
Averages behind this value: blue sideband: 11.2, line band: 11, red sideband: 20.5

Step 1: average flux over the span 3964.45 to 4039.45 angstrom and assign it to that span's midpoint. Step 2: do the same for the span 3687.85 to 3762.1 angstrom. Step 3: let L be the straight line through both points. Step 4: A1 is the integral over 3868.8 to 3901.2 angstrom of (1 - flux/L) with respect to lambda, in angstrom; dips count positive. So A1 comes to 8.80 angstrom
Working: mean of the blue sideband 11.3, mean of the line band 11.1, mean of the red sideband 18.1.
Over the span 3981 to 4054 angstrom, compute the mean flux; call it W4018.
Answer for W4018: 20.3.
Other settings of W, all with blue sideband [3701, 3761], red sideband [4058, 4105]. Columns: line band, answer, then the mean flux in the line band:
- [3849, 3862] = 0.48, 9.18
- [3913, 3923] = 0.17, 13.7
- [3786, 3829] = 0.23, 10.5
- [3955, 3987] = 0.36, 12.5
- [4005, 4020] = -0.16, 21.4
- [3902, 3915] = 0.13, 14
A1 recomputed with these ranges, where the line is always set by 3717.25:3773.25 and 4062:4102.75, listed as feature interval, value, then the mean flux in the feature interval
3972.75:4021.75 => -2.80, 19.1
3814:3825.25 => 3.22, 9.11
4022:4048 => -1.63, 20.3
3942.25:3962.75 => 4.17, 13.3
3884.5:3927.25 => 6.64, 12.9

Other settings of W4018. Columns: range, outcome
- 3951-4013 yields 15.9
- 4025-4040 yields 20.3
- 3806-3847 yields 9.05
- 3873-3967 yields 11.6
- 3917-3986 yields 11.5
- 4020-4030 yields 21.1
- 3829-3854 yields 8.57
